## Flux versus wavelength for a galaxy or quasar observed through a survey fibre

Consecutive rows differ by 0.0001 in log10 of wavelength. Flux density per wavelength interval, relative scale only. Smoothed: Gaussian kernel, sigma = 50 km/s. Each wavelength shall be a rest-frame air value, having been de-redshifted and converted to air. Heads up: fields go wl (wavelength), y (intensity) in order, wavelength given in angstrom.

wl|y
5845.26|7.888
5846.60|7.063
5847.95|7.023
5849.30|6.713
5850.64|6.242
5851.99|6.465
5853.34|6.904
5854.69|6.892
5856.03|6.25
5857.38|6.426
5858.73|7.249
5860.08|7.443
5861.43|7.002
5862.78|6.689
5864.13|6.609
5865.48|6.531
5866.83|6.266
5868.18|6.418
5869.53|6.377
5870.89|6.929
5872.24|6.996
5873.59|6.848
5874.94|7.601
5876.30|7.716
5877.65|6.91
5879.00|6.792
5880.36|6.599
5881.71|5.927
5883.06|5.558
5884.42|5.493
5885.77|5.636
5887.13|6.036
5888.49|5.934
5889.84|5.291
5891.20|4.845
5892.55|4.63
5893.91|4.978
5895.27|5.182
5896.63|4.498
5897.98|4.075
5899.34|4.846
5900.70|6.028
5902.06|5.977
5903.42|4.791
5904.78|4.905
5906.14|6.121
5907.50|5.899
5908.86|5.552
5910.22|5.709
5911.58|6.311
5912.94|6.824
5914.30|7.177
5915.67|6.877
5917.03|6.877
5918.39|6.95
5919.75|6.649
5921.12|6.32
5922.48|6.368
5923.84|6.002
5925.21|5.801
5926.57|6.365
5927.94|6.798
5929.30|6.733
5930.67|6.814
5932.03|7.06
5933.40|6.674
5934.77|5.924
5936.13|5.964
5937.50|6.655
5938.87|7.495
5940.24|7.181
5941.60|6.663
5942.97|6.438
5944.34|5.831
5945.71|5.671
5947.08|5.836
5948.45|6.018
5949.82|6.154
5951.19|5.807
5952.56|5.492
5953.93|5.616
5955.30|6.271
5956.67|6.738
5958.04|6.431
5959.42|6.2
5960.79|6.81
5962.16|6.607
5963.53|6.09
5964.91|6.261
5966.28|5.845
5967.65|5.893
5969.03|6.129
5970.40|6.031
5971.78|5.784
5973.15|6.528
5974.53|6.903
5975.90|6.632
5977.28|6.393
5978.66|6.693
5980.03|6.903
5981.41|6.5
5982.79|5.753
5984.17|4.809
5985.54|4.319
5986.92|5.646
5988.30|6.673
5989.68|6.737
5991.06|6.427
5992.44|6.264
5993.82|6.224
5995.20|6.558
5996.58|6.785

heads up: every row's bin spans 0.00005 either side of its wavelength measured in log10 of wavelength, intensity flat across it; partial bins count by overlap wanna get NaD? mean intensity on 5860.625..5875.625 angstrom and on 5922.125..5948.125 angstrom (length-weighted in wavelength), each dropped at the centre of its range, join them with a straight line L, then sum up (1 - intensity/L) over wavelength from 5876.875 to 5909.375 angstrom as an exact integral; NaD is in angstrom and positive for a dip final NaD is 5.4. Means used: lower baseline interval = 6.76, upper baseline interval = 6.43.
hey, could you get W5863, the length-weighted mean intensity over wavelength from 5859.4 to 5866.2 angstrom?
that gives 6.85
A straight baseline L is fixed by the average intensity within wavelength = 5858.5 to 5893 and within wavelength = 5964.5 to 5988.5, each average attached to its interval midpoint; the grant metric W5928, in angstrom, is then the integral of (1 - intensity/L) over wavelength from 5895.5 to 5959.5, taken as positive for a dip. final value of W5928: 0.8 angstrom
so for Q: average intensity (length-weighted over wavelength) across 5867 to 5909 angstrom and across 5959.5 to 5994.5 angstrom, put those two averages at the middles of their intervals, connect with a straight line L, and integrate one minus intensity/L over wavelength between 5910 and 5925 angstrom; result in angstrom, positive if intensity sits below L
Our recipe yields -1.47 angstrom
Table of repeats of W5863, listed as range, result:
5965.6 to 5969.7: 5.95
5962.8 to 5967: 6.08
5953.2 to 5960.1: 6.24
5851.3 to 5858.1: 6.59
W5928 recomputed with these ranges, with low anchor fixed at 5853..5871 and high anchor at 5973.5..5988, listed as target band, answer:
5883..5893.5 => 1.85 angstrom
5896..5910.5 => 2.65 angstrom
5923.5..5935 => -0.27 angstrom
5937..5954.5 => 0.13 angstrom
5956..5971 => -0.25 angstrom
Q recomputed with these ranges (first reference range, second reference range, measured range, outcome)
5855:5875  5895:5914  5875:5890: -0.1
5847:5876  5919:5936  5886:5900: 3.3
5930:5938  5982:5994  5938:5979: -0.4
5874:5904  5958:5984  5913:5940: -2.9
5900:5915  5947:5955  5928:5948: -2.1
